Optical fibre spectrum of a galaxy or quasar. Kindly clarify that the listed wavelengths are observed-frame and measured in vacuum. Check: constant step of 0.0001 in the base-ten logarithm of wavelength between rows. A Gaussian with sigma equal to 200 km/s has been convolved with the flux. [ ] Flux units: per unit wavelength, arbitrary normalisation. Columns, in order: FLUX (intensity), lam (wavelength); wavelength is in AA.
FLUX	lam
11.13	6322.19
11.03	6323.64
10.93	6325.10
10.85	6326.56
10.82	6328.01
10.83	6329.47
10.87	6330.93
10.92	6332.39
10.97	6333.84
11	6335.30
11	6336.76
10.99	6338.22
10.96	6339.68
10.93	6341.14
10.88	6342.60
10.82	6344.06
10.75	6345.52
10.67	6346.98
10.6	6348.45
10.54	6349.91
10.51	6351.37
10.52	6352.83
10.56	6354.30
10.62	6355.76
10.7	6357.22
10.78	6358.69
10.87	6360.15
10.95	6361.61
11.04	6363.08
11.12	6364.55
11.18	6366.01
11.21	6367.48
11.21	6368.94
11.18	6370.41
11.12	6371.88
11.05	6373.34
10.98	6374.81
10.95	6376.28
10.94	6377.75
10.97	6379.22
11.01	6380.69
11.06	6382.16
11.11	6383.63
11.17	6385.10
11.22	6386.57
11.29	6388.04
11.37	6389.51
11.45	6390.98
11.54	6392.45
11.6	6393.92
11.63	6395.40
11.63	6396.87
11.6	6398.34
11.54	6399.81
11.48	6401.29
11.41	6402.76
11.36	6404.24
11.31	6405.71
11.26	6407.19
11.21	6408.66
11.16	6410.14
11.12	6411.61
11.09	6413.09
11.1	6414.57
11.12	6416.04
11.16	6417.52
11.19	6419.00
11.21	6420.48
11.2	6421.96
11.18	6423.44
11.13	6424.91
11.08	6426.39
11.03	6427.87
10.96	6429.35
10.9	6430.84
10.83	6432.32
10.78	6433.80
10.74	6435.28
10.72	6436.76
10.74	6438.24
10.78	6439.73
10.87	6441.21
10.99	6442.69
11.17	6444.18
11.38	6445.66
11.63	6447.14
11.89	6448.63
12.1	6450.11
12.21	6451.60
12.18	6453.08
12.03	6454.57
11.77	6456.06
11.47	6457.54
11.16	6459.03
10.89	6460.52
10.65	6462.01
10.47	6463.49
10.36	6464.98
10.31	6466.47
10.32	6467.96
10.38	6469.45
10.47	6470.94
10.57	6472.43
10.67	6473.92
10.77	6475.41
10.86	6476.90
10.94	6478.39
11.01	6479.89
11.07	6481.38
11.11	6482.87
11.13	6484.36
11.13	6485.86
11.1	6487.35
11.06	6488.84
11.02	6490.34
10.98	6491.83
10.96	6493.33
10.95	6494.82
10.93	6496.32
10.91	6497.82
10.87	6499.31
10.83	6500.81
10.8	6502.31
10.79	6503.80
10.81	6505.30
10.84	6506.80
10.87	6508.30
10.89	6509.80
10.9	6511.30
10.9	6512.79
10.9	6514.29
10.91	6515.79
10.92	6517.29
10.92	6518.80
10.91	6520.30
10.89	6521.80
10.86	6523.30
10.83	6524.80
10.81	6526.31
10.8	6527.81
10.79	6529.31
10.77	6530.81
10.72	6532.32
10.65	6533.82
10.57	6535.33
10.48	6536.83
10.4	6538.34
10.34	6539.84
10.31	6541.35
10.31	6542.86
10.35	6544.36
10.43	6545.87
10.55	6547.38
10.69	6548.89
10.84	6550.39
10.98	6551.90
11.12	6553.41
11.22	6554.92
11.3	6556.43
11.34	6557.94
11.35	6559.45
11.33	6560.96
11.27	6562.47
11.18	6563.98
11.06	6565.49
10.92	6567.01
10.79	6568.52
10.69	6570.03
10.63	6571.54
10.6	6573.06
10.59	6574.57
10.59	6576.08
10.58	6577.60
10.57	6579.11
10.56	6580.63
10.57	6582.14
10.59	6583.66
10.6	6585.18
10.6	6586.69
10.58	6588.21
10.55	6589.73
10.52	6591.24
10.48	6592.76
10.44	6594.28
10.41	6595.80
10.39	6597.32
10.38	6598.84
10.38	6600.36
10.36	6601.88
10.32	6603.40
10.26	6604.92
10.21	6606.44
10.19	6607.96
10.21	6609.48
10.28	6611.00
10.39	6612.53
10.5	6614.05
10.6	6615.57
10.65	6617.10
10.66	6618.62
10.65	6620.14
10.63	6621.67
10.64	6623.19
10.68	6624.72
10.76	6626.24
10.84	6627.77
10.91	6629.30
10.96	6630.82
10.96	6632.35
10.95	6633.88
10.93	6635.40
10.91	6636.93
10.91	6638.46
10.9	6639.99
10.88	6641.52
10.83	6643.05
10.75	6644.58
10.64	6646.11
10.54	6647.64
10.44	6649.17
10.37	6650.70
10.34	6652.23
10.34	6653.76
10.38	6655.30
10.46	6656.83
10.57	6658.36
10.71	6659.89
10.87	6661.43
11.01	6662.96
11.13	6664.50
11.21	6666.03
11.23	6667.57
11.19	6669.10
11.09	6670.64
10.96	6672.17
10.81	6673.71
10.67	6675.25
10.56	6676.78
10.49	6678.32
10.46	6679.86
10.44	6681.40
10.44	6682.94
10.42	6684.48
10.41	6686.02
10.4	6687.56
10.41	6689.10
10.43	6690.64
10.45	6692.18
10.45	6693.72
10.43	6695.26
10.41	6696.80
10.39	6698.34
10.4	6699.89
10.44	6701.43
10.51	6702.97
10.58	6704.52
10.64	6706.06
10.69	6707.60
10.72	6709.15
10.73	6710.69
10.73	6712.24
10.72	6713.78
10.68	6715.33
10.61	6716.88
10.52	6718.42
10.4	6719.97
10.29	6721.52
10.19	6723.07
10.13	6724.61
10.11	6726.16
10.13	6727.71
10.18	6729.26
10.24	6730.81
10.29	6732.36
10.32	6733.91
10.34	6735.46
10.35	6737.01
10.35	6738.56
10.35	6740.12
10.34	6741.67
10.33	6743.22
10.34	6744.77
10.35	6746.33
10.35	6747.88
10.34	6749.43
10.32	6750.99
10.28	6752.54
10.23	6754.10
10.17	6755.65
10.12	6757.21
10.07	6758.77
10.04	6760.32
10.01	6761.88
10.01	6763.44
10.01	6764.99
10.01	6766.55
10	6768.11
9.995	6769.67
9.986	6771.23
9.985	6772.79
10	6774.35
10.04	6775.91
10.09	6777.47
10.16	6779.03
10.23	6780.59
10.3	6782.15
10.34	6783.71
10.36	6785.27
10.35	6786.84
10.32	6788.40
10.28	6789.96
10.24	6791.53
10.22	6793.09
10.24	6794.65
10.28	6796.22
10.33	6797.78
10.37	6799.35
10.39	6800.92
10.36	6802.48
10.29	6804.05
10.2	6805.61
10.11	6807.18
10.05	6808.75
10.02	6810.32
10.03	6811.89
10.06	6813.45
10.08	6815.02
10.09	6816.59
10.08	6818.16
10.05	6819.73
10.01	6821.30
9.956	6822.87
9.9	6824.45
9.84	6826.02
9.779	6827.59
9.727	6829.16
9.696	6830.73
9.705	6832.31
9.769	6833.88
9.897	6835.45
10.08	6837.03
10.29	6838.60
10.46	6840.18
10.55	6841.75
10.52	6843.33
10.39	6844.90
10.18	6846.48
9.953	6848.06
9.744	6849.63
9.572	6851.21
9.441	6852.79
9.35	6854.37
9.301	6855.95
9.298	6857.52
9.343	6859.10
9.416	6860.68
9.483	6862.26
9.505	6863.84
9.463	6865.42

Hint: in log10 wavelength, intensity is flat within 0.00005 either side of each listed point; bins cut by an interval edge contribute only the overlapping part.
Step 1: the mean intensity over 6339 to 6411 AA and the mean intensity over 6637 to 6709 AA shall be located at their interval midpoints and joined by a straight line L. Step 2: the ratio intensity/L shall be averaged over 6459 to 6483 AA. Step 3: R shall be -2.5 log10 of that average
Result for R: 0.03 mag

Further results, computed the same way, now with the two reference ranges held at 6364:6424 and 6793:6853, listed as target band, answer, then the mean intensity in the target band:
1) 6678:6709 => -0.005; 10.5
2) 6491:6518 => 0.005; 10.9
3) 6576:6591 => 0.015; 10.6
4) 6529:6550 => 0.032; 10.5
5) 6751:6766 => 0.014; 10.1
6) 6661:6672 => -0.061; 11.1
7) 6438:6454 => -0.037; 11.5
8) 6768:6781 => 0.017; 10.1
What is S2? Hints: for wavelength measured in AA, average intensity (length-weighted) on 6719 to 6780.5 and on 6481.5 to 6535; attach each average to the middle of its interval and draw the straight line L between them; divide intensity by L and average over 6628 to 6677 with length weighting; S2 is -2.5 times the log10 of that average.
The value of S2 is -0.03 mag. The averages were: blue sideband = 10.9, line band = 10.8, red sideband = 10.2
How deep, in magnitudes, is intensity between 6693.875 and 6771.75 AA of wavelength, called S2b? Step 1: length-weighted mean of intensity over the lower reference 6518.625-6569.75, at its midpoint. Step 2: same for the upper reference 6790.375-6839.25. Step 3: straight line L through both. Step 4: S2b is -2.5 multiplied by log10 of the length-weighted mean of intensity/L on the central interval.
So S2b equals 0.00 mag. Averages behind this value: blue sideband 10.8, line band 10.3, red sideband 10.1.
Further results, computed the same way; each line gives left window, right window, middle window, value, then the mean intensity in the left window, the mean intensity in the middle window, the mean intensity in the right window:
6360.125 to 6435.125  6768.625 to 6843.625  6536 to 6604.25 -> 0.006 mag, 11.2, 10.7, 10.1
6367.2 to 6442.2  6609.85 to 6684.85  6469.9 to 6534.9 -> 0.010 mag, 11.2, 10.9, 10.7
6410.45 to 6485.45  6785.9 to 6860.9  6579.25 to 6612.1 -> 0.023 mag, 11.1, 10.4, 10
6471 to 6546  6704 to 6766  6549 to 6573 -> -0.034 mag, 10.8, 11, 10.3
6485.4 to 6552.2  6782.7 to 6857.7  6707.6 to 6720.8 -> -0.033 mag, 10.8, 10.6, 10.1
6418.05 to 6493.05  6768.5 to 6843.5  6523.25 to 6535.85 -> 0.010 mag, 11.1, 10.8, 10.1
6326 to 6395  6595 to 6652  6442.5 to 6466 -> -0.054 mag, 11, 11.4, 10.6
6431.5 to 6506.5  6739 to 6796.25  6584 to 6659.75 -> 0.001 mag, 11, 10.6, 10.2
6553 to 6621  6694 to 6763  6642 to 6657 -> 0.001 mag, 10.7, 10.5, 10.4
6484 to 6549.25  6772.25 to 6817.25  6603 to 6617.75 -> 0.024 mag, 10.8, 10.4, 10.2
